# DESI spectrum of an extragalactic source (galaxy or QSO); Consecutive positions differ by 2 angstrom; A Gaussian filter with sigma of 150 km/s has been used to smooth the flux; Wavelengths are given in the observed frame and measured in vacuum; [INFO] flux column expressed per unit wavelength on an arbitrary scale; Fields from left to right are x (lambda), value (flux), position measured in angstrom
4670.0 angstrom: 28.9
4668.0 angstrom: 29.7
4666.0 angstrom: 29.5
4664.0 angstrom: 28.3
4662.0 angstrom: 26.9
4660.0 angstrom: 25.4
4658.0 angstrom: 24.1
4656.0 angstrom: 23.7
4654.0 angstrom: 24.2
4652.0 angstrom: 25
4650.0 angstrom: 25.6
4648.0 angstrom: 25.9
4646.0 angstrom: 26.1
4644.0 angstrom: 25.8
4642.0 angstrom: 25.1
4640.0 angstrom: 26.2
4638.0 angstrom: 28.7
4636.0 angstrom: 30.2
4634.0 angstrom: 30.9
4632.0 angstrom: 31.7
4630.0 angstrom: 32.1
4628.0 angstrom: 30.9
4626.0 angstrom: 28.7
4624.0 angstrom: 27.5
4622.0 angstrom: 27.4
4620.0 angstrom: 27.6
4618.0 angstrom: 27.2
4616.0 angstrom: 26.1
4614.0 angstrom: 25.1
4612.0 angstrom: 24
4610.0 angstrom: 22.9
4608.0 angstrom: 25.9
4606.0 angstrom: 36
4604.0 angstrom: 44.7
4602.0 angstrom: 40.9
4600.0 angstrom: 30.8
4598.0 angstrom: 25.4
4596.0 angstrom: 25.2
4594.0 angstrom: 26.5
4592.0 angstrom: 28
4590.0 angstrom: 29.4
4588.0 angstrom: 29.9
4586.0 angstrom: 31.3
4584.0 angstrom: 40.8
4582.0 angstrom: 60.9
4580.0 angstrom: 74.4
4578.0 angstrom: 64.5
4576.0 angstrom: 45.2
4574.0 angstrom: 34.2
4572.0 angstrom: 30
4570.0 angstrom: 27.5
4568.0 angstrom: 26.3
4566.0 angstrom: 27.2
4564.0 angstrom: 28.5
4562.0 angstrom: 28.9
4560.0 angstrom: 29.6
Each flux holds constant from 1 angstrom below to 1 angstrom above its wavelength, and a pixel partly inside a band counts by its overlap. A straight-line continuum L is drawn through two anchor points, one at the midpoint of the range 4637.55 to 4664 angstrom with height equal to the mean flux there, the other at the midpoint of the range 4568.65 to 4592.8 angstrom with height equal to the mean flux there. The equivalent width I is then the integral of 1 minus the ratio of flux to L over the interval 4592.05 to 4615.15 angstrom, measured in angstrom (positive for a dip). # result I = 4.1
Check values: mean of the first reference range 41.2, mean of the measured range 29.7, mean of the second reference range 25.6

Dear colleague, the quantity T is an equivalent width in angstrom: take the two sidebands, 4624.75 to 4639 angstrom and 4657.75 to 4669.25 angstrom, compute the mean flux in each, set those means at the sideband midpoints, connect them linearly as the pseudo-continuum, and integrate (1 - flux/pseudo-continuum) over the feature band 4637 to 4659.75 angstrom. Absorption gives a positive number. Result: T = 2.71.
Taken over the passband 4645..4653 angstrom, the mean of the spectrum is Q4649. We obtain 25.6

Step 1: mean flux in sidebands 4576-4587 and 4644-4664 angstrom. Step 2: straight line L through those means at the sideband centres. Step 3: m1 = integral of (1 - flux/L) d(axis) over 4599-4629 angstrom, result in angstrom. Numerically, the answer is 8.2 angstrom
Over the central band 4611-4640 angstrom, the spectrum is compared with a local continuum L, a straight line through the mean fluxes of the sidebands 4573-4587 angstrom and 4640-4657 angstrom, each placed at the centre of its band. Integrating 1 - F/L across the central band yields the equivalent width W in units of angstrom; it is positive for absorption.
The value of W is 4.2 angstrom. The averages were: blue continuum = 50.2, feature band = 28.4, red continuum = 25.2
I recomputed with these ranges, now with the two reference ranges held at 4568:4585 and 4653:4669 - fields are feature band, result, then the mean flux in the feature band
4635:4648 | 1.7 angstrom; 26.9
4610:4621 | 3.3 angstrom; 25.7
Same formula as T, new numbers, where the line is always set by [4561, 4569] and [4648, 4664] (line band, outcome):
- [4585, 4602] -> -1.3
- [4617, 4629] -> -1.0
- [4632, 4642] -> -1.2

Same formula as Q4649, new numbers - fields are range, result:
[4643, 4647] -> 26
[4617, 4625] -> 27.4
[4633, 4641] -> 29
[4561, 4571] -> 27.7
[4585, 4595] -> 29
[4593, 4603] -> 29.8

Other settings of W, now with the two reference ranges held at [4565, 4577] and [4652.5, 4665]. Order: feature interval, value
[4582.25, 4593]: -1.2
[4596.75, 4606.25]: -1.9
